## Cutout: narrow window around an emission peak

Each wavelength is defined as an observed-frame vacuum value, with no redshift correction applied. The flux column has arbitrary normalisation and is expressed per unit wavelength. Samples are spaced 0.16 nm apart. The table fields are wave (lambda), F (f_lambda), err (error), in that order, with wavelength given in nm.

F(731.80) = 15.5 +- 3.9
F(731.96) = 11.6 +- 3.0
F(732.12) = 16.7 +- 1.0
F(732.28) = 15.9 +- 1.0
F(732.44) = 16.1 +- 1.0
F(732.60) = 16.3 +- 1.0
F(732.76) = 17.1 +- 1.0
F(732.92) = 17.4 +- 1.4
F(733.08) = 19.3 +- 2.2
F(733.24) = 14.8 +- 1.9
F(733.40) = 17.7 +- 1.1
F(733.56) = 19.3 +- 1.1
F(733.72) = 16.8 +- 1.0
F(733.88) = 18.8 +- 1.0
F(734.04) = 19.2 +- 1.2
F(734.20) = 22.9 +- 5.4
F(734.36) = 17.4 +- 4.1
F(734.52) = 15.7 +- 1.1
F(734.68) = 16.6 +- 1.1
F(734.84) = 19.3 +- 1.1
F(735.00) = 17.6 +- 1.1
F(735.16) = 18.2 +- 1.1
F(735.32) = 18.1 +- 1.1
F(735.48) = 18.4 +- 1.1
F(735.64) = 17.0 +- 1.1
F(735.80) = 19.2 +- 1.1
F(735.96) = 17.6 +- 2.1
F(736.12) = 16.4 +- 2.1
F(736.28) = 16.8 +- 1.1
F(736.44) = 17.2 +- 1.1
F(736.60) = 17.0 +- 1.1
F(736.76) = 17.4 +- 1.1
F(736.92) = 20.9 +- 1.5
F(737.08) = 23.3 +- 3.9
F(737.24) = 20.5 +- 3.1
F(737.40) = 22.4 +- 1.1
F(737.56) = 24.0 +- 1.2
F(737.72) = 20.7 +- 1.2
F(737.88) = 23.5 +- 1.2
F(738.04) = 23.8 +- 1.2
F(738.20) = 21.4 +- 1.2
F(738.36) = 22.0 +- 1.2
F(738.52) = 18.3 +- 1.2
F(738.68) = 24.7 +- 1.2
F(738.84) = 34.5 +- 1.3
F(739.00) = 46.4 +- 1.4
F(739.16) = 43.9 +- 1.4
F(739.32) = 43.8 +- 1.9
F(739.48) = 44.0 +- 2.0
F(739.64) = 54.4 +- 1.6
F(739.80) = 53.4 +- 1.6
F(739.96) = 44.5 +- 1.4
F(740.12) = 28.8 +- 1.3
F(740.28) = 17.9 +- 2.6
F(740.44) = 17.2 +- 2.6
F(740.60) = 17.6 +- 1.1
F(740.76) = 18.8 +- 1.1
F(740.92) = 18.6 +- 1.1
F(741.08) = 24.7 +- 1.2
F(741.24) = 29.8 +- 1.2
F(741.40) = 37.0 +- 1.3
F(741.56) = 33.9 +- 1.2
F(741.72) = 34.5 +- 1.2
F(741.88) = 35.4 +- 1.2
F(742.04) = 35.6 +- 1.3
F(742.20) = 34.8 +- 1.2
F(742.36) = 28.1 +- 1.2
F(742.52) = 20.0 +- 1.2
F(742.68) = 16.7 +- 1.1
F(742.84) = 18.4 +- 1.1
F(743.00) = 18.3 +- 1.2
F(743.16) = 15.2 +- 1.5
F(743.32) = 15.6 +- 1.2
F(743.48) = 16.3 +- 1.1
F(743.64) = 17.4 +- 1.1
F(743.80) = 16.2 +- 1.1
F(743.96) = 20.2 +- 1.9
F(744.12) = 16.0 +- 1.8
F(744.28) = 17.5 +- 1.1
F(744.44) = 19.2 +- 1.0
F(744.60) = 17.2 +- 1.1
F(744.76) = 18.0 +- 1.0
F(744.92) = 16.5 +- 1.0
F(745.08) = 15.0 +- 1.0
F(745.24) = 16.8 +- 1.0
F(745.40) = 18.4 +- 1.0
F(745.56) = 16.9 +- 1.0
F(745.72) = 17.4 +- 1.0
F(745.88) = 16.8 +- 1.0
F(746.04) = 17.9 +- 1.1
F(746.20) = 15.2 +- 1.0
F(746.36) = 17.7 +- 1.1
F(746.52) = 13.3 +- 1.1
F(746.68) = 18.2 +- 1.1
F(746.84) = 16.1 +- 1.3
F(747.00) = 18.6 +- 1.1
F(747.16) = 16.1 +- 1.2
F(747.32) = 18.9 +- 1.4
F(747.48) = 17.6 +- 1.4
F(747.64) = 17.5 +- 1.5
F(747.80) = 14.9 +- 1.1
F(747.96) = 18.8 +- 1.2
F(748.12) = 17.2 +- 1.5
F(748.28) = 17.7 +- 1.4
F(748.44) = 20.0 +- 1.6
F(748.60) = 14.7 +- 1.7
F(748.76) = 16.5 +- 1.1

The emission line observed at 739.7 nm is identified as H-alpha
